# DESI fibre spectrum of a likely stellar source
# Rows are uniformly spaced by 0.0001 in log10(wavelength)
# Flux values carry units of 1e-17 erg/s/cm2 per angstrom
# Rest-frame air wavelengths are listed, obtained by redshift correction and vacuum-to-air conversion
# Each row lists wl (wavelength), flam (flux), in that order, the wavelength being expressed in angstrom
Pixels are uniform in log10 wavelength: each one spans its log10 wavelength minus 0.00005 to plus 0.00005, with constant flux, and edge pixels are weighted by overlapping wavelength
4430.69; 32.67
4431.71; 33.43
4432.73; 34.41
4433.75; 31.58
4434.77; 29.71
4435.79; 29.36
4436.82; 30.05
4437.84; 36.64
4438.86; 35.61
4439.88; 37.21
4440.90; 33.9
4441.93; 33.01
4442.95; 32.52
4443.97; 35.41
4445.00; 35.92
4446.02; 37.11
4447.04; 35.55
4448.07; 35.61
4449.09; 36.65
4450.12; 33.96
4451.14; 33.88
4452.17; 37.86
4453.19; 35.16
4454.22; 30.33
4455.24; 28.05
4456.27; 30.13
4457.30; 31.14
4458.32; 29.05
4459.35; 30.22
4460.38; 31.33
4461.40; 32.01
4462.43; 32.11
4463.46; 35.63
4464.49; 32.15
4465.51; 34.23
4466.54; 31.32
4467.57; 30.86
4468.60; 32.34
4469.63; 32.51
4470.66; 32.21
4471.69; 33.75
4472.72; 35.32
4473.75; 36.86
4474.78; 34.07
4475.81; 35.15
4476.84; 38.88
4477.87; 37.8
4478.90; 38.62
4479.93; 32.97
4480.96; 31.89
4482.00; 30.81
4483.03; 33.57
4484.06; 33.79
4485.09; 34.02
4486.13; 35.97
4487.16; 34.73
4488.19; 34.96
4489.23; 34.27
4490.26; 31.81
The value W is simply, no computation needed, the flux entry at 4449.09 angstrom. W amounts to 36.65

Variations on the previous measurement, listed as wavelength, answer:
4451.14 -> 33.88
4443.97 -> 35.41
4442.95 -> 32.52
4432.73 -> 34.41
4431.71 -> 33.43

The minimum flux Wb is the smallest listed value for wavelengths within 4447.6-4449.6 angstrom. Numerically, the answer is 35.61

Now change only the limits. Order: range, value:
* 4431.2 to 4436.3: 29.36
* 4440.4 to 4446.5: 32.52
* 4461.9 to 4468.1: 30.86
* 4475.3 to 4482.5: 30.81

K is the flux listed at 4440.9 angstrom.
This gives 33.9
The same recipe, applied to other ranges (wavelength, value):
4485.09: 34.02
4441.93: 33.01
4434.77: 29.71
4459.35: 30.22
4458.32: 29.05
